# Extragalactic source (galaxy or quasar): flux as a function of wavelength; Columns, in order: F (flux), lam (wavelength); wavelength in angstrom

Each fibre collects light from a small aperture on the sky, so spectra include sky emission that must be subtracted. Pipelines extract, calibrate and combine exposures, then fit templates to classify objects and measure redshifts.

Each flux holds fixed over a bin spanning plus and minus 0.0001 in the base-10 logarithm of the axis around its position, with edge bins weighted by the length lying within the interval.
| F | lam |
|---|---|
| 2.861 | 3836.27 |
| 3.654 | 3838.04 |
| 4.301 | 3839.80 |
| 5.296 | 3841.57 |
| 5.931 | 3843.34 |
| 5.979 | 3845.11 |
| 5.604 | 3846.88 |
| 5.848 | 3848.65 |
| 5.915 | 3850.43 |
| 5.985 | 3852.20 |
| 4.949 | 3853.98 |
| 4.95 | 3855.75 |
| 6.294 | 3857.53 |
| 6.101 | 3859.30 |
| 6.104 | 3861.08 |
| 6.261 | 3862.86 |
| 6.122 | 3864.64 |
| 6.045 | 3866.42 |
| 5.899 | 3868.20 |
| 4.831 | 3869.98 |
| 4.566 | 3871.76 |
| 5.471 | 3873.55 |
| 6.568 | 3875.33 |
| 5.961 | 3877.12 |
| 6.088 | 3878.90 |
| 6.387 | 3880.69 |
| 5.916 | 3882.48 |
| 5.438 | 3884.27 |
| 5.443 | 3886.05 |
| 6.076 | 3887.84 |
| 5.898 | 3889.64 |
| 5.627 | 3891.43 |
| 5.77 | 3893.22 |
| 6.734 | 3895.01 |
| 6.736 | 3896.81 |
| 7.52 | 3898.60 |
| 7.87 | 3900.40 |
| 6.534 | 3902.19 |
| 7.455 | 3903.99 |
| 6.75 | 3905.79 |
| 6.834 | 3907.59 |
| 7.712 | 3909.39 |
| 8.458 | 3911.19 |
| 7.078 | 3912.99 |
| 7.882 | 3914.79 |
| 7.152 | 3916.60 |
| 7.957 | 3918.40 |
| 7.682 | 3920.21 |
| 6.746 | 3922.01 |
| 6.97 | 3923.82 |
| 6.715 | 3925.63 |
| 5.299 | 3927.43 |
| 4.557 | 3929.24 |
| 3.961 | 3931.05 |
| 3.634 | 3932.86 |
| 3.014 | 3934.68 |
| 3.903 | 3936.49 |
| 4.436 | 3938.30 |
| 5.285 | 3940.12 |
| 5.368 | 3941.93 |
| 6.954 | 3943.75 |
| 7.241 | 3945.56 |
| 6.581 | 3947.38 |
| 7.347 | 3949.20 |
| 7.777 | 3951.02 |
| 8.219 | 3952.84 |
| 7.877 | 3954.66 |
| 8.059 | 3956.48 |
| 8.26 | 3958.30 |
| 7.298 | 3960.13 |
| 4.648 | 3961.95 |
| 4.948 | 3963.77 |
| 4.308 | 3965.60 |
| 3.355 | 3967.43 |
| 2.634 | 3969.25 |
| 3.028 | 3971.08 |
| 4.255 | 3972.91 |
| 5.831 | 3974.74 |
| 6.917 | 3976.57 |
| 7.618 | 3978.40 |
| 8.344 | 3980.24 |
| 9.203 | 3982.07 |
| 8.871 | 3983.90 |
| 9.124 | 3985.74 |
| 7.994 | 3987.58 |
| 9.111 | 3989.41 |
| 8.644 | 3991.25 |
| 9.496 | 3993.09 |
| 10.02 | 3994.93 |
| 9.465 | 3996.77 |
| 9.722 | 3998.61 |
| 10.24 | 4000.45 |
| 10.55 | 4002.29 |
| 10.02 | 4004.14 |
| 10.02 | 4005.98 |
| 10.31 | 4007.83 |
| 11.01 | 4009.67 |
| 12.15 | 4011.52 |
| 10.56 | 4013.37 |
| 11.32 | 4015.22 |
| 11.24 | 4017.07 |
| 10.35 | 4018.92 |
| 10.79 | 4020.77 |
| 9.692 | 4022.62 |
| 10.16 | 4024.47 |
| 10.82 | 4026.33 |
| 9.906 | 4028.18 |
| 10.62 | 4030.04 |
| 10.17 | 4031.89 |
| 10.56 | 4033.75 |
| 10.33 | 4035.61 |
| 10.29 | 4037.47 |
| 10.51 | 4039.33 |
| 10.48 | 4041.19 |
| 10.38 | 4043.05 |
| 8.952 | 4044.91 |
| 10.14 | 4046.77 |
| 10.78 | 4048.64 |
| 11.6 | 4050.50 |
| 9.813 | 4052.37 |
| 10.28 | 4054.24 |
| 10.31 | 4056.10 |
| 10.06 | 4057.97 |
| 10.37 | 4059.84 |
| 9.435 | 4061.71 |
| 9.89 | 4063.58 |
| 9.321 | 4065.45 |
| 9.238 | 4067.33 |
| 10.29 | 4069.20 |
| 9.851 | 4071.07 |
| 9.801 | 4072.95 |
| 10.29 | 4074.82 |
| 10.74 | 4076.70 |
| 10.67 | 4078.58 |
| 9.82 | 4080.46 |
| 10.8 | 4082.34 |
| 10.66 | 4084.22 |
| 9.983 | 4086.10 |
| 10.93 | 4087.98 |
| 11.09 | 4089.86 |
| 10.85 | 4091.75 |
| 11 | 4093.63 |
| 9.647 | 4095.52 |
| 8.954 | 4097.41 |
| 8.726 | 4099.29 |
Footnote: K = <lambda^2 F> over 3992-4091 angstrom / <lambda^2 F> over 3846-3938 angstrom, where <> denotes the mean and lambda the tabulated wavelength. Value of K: 1.82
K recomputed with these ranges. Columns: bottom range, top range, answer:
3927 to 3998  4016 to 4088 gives 1.64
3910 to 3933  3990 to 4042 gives 1.65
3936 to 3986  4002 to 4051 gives 1.71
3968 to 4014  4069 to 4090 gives 1.27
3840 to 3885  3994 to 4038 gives 1.96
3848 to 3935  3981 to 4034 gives 1.73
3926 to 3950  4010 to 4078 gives 2.08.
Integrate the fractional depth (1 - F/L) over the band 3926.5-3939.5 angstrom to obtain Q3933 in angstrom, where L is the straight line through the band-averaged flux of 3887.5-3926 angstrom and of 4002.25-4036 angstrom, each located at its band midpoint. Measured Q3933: 6.1 angstrom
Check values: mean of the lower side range 7.02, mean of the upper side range 10.6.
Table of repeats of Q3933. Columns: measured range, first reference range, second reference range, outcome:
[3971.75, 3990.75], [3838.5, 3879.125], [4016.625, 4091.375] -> 1.99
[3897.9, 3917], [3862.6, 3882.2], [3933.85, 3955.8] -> -4.40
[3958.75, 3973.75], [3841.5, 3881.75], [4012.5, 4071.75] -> 7.05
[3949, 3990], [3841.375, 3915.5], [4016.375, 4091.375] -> 7.99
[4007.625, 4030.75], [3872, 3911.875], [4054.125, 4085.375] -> -4.17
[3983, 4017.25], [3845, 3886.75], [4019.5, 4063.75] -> -2.75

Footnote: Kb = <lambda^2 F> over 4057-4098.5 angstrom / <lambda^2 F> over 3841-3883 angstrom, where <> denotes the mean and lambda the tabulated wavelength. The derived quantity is 1.95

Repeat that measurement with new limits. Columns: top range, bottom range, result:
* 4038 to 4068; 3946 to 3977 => 1.78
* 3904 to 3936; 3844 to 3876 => 1.14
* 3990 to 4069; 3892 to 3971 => 1.72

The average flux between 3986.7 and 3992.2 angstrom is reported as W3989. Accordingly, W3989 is 8.6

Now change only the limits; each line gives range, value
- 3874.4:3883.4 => 6.18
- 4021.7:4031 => 10.2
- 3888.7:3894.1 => 5.76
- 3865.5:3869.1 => 5.97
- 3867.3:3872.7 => 5.1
